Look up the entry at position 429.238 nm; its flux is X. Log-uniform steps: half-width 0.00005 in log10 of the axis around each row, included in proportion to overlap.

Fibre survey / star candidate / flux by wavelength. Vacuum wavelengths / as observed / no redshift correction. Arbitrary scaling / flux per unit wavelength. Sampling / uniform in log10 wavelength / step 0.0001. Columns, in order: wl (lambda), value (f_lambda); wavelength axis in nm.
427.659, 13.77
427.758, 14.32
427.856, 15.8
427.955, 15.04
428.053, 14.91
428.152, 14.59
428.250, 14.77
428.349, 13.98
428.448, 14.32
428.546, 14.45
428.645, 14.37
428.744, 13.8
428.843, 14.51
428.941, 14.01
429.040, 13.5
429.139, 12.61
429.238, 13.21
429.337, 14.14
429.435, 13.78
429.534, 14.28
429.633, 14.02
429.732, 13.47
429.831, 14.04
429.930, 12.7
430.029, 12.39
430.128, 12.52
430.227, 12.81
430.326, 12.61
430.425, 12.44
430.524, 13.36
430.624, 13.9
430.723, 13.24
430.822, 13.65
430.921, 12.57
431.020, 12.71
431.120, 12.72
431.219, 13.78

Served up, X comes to 13.21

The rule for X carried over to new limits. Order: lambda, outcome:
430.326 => 12.61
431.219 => 13.78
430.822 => 13.65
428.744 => 13.8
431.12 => 12.72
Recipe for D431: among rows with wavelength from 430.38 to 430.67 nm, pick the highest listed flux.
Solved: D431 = 13.9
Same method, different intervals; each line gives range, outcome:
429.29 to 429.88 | 14.28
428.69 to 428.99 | 14.51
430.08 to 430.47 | 12.81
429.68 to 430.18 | 14.04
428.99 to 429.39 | 14.14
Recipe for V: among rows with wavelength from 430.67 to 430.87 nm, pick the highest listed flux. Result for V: 13.65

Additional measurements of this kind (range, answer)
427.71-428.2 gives 15.8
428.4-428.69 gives 14.45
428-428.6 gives 14.91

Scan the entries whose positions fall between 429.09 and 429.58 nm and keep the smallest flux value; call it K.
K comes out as 12.61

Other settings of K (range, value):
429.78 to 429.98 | 12.7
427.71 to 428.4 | 13.98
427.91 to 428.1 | 14.91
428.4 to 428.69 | 14.32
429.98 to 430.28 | 12.39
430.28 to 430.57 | 12.44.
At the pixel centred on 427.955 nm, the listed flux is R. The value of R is 15.04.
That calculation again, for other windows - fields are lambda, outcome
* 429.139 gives 12.61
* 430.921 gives 12.57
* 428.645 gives 14.37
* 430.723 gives 13.24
